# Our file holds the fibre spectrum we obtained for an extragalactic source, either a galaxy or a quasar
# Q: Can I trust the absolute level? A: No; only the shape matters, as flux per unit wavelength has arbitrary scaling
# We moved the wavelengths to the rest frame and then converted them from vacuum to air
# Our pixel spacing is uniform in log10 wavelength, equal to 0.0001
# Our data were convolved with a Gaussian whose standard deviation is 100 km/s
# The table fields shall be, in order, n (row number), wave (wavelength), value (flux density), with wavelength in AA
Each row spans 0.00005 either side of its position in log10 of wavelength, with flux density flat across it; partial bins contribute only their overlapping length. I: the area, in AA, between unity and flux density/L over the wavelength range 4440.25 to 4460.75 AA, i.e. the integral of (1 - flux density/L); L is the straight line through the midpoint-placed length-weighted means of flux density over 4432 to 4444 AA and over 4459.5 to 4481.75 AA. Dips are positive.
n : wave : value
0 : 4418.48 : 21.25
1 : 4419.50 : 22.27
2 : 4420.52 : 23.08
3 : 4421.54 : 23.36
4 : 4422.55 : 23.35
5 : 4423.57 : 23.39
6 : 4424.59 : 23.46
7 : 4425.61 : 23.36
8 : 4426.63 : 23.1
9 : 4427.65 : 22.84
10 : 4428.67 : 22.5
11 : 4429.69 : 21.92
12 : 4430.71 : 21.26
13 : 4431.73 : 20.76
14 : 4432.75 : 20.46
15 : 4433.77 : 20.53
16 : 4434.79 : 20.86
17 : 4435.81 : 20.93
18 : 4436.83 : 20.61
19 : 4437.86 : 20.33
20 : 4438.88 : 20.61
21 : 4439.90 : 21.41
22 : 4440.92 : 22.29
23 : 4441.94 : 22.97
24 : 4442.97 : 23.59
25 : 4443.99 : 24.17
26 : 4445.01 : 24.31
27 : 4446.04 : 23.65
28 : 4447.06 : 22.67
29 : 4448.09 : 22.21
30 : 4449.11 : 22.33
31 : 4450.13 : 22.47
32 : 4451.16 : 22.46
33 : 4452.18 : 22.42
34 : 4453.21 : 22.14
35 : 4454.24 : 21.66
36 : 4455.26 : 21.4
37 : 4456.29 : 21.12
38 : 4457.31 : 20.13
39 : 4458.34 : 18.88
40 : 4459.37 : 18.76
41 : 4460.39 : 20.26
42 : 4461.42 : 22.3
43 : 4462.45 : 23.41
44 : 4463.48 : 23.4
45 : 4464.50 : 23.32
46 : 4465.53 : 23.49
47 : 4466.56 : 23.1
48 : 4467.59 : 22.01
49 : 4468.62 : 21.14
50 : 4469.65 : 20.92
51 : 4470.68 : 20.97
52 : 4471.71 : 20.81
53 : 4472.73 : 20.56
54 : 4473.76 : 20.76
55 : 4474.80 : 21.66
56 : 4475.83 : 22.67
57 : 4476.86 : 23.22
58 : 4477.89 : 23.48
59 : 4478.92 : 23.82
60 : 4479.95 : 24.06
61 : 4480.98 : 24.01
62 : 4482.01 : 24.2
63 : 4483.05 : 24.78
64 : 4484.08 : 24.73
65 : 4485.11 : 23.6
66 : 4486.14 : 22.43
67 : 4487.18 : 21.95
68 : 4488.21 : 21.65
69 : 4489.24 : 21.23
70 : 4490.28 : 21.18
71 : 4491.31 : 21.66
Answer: -0.2 AA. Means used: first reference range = 21.4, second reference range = 22.3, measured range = 22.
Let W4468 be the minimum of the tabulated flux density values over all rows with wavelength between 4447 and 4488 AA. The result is 18.76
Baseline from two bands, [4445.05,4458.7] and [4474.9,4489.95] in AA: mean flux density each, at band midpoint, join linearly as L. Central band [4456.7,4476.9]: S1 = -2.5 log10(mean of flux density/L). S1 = 0.05 mag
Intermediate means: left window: 21.9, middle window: 21.5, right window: 23.2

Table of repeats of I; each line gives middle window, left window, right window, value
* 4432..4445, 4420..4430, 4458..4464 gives 0.41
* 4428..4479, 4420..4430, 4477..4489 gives 3.09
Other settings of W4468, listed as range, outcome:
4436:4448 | 20.33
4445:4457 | 21.12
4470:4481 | 20.56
